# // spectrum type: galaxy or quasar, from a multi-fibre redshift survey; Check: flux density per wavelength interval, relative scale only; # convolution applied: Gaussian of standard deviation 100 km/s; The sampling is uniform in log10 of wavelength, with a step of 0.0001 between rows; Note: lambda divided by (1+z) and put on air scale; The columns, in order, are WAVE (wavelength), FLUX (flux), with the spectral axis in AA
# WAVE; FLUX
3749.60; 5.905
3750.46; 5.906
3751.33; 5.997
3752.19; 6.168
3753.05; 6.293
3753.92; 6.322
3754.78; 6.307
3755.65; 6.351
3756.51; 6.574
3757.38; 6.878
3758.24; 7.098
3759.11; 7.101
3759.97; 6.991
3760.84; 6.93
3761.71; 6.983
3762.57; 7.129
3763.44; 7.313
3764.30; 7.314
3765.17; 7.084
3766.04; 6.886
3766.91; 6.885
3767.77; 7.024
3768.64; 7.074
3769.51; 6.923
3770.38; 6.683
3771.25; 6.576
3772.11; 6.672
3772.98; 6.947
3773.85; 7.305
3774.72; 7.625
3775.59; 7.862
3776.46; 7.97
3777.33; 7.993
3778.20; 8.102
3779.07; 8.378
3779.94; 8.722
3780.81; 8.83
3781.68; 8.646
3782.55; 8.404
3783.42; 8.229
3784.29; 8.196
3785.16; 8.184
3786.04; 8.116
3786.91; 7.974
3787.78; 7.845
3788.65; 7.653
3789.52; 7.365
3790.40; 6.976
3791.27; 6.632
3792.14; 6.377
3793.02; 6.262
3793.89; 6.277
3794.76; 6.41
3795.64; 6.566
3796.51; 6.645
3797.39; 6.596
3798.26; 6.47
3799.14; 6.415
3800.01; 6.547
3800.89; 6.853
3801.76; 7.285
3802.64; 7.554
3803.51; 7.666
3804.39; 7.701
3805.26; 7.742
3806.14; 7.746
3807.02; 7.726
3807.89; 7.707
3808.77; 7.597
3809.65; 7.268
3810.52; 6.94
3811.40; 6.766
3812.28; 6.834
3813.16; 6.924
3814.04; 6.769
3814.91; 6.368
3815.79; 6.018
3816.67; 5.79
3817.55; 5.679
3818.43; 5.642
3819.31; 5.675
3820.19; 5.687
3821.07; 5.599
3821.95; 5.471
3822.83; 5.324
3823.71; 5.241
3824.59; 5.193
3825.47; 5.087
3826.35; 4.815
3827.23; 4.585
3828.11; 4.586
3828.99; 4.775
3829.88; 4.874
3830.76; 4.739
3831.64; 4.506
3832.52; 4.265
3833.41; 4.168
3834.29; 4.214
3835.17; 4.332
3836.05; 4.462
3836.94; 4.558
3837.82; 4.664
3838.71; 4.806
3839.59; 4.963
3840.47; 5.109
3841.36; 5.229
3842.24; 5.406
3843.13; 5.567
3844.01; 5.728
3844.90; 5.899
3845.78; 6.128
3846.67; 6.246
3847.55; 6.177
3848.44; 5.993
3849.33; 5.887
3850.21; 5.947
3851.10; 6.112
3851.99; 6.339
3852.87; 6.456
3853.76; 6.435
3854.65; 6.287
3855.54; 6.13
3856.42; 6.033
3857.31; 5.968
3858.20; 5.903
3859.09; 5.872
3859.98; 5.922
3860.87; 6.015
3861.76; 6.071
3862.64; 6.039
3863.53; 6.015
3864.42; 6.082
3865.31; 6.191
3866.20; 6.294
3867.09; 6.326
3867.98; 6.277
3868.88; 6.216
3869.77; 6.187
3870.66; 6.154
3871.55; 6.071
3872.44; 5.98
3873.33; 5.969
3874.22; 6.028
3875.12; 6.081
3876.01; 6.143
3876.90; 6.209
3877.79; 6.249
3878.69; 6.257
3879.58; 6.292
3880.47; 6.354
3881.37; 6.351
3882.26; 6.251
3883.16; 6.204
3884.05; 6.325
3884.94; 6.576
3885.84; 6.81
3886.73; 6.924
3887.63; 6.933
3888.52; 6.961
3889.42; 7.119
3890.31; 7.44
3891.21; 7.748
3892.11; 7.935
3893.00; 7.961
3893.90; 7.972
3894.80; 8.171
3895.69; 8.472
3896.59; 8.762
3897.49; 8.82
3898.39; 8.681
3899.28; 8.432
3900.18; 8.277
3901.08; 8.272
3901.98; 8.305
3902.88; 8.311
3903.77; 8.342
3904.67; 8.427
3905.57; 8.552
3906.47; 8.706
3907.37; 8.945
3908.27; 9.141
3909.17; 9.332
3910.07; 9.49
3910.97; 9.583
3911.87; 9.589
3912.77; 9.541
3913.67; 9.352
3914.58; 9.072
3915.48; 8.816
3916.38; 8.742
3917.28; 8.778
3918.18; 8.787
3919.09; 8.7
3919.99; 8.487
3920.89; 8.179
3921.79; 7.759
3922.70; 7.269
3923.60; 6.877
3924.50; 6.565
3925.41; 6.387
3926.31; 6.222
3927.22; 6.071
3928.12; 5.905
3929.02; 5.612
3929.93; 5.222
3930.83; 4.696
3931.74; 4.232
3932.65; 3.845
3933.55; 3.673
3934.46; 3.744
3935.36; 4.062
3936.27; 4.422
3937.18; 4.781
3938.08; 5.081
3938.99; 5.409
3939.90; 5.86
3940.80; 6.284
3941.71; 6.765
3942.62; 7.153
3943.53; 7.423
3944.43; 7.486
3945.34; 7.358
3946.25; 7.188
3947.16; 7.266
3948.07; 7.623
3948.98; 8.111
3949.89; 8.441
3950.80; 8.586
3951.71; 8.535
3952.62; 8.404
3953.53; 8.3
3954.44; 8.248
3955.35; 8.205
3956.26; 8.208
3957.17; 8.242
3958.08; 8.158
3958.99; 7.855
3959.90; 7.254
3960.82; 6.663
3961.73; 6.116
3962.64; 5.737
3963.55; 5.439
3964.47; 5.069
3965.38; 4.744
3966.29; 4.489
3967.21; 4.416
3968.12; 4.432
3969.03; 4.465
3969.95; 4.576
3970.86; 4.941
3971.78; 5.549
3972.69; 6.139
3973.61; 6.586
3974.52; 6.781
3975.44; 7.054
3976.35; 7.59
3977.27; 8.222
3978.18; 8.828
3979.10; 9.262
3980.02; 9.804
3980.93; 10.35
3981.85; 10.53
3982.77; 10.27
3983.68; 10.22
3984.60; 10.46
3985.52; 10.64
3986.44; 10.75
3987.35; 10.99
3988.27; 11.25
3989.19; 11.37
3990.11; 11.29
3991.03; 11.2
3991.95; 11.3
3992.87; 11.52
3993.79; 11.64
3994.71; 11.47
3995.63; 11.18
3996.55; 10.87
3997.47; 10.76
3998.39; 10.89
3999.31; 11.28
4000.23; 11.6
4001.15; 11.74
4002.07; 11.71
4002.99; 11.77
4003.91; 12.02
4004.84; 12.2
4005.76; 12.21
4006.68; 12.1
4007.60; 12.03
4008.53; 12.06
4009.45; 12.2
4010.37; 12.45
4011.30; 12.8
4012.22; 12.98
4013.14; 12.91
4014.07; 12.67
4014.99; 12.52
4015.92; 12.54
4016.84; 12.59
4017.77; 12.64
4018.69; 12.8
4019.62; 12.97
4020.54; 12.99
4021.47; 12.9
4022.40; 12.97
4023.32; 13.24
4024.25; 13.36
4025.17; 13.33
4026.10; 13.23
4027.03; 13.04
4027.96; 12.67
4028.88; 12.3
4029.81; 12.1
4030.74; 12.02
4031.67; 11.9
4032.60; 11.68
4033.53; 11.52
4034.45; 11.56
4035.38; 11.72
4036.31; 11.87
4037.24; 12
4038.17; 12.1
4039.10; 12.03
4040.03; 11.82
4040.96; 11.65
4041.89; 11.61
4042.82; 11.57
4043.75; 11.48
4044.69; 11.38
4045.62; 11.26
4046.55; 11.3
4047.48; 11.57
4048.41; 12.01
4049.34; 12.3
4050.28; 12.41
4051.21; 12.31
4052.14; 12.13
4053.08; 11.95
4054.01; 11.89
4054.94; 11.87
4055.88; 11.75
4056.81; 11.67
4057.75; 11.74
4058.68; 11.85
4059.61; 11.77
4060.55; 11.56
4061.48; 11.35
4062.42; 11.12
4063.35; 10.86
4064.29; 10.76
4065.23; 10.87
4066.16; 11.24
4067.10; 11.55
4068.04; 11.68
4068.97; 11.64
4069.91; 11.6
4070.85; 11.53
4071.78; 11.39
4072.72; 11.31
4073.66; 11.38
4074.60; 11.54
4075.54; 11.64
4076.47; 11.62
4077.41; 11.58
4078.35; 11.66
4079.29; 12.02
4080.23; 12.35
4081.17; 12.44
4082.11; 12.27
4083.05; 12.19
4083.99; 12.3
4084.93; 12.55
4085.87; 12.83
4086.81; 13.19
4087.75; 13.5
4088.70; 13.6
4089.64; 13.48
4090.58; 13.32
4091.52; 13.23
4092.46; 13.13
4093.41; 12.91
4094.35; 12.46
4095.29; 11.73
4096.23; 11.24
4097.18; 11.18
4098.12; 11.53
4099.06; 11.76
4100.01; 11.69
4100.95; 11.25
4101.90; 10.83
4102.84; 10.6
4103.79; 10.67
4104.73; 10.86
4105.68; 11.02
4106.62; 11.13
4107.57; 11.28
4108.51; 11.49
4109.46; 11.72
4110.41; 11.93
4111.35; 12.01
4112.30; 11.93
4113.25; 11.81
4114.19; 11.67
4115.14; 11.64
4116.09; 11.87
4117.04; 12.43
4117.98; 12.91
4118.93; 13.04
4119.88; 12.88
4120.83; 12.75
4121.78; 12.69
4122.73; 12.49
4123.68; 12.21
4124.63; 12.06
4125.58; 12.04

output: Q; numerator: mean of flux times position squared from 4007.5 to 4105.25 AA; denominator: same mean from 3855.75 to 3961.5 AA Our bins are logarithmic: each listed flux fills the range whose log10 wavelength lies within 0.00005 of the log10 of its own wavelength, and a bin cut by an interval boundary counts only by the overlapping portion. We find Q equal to 1.82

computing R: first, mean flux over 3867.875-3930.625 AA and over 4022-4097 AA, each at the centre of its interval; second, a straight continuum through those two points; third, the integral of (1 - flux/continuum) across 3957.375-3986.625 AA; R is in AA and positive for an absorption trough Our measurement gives 7.1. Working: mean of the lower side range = 7.5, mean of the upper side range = 12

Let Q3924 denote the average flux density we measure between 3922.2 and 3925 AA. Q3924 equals 6.89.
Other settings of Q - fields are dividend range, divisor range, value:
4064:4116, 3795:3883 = 2.25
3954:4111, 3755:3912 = 1.81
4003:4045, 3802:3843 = 2.37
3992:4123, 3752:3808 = 1.91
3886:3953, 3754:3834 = 1.18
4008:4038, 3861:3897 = 2.02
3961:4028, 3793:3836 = 1.86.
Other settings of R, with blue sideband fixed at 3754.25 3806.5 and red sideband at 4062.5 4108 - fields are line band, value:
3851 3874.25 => 6.5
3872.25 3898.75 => 5.5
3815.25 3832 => 5.7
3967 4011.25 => 2.2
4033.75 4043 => -0.5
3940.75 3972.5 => 9.9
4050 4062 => -0.5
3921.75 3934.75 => 5.4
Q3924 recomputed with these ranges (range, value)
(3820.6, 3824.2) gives 5.41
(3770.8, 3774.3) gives 6.88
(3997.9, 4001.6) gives 11.4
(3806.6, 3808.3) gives 7.75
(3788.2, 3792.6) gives 7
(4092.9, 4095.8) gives 12.4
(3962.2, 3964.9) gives 5.41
